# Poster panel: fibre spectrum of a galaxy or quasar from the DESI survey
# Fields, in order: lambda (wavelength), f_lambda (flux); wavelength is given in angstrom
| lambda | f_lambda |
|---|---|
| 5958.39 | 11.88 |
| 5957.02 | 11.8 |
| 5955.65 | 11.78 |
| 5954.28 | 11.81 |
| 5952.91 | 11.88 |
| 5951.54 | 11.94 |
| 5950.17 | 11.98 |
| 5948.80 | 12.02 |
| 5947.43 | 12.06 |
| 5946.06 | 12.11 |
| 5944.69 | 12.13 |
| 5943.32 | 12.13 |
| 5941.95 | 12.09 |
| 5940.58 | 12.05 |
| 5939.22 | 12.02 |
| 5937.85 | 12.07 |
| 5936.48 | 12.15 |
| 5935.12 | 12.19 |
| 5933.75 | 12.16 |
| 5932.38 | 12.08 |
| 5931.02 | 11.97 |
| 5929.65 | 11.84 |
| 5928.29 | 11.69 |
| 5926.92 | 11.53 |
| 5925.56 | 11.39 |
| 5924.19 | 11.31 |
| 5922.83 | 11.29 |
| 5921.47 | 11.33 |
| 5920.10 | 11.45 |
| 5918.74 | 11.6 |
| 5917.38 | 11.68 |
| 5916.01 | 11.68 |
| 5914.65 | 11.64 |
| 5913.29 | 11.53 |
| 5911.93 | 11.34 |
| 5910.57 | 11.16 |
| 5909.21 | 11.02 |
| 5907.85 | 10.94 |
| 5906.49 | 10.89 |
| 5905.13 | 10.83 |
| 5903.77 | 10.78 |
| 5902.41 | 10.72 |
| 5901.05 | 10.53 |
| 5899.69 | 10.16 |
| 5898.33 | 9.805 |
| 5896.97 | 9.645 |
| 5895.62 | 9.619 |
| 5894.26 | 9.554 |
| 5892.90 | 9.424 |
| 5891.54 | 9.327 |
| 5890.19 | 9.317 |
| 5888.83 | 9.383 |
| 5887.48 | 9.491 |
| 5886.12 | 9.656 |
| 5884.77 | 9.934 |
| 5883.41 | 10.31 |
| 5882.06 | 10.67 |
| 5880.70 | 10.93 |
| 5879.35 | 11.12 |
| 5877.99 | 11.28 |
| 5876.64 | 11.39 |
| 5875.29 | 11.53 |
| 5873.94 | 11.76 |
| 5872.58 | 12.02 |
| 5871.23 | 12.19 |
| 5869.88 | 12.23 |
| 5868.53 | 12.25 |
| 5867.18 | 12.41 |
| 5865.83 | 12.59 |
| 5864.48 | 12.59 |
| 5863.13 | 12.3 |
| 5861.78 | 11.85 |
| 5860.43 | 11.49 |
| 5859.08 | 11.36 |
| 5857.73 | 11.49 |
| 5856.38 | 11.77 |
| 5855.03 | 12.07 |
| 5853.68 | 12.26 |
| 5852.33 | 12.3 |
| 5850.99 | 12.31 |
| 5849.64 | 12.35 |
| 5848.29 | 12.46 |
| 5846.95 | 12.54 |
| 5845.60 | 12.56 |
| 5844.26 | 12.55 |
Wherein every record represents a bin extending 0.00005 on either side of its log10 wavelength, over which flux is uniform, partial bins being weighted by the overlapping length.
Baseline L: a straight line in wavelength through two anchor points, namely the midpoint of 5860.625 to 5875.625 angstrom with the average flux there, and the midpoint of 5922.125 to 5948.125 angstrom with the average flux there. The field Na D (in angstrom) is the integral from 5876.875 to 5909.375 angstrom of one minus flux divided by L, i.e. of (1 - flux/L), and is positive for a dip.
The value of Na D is 4.9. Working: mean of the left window 12.2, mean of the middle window 10.2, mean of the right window 11.9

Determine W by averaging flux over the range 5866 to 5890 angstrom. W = 11.1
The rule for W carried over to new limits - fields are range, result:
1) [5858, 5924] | 11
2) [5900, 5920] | 11.2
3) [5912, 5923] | 11.5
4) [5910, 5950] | 11.8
